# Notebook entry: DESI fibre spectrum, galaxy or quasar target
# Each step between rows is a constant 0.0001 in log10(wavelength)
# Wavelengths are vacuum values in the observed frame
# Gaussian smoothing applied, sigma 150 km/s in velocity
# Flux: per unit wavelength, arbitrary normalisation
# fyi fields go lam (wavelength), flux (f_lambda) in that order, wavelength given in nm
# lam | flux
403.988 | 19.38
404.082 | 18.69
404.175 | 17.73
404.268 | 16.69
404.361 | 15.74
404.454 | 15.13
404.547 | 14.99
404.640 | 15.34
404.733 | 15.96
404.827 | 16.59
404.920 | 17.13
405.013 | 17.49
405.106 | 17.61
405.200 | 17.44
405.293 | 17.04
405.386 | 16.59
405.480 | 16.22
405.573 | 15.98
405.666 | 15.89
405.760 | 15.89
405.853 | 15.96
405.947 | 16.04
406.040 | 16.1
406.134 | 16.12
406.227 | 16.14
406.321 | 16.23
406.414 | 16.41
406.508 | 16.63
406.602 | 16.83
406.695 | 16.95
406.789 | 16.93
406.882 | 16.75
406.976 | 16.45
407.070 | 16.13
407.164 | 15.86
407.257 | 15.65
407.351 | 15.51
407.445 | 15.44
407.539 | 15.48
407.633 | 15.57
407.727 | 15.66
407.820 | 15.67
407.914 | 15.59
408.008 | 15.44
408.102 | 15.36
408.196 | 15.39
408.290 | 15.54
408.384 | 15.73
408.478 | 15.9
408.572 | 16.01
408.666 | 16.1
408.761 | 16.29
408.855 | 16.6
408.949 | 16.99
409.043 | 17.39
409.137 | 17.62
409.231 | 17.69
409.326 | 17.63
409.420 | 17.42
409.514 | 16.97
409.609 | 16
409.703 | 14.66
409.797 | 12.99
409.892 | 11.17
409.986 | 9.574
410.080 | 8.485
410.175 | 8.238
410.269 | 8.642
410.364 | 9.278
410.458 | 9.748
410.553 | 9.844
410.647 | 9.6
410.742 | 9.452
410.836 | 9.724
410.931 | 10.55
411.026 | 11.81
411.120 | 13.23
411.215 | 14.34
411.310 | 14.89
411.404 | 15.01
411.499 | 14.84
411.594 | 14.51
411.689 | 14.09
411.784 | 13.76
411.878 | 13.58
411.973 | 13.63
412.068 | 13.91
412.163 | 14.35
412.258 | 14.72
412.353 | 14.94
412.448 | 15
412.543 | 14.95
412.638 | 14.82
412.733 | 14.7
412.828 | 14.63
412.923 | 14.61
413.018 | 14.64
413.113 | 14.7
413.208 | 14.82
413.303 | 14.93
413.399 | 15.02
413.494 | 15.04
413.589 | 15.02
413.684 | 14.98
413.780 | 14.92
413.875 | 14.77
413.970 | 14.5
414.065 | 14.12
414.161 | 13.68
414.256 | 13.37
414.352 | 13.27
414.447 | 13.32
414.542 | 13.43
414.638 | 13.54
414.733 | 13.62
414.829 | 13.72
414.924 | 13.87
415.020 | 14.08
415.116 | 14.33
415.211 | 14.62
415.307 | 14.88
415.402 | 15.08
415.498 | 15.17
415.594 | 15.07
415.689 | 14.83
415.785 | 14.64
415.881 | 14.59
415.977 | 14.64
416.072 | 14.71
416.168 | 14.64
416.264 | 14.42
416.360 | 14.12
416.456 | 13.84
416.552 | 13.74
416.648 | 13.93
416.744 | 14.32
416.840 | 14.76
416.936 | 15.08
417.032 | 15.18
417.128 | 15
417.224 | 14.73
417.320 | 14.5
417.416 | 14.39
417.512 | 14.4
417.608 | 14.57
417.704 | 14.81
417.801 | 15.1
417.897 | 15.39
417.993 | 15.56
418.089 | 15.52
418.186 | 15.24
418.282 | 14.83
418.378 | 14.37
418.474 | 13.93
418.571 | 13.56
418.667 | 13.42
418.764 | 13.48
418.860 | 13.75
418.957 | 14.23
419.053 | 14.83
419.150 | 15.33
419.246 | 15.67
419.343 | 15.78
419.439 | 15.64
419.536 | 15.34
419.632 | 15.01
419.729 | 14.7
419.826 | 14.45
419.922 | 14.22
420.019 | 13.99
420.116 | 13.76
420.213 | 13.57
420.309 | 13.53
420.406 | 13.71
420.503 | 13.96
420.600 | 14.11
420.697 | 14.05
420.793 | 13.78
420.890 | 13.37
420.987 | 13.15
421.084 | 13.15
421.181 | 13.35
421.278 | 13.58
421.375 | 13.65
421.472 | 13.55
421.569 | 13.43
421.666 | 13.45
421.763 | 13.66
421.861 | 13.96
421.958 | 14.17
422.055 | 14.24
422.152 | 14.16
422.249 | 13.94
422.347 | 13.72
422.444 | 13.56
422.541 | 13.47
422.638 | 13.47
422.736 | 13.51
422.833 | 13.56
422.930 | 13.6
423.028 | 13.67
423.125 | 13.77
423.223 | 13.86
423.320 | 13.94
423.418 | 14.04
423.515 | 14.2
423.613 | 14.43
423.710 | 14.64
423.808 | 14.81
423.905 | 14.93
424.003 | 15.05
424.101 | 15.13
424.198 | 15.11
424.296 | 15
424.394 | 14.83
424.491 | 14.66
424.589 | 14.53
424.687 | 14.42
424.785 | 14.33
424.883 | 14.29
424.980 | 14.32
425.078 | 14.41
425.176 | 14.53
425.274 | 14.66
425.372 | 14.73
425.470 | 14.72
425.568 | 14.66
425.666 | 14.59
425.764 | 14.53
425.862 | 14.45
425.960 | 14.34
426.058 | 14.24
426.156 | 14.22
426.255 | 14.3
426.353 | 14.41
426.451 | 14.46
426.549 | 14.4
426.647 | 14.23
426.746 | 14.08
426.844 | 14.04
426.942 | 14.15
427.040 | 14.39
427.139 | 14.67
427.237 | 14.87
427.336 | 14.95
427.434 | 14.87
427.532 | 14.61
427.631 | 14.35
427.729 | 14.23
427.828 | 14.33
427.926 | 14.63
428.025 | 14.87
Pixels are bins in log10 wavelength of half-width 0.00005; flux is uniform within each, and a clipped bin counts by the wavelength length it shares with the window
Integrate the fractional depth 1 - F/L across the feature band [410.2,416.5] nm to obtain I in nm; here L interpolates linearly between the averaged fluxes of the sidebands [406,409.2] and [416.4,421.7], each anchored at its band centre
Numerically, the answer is 0.592 nm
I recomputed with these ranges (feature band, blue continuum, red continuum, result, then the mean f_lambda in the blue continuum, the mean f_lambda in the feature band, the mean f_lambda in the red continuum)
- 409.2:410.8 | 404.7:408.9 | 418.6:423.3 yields 0.36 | 16.2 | 12.1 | 14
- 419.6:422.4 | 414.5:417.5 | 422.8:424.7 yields 0.11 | 14.4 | 13.8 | 14.4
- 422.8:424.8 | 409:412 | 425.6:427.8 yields -0.03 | 13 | 14.4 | 14.4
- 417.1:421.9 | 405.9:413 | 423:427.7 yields 0.07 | 14.6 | 14.3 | 14.5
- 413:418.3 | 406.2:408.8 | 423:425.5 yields 0.25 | 16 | 14.5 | 14.5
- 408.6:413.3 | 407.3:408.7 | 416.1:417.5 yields 0.46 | 15.6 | 13.8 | 14.5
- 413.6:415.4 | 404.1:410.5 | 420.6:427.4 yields 0.10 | 15.5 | 14.1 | 14.2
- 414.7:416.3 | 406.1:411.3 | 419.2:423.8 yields -0.03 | 14.5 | 14.5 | 14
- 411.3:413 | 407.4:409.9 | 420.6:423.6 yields 0.10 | 15.9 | 14.5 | 13.7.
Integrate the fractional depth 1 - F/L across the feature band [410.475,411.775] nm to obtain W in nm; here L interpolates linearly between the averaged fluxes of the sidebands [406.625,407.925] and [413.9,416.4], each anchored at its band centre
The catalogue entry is 0.23 nm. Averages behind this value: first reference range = 16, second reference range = 14.2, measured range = 12.4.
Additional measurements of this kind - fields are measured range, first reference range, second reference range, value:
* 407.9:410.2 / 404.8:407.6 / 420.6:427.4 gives 0.130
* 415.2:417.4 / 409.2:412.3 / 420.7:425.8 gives -0.201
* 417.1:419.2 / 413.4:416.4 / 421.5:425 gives -0.044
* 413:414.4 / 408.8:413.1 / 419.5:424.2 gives -0.084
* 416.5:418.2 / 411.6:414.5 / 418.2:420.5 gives -0.044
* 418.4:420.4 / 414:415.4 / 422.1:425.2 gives -0.044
